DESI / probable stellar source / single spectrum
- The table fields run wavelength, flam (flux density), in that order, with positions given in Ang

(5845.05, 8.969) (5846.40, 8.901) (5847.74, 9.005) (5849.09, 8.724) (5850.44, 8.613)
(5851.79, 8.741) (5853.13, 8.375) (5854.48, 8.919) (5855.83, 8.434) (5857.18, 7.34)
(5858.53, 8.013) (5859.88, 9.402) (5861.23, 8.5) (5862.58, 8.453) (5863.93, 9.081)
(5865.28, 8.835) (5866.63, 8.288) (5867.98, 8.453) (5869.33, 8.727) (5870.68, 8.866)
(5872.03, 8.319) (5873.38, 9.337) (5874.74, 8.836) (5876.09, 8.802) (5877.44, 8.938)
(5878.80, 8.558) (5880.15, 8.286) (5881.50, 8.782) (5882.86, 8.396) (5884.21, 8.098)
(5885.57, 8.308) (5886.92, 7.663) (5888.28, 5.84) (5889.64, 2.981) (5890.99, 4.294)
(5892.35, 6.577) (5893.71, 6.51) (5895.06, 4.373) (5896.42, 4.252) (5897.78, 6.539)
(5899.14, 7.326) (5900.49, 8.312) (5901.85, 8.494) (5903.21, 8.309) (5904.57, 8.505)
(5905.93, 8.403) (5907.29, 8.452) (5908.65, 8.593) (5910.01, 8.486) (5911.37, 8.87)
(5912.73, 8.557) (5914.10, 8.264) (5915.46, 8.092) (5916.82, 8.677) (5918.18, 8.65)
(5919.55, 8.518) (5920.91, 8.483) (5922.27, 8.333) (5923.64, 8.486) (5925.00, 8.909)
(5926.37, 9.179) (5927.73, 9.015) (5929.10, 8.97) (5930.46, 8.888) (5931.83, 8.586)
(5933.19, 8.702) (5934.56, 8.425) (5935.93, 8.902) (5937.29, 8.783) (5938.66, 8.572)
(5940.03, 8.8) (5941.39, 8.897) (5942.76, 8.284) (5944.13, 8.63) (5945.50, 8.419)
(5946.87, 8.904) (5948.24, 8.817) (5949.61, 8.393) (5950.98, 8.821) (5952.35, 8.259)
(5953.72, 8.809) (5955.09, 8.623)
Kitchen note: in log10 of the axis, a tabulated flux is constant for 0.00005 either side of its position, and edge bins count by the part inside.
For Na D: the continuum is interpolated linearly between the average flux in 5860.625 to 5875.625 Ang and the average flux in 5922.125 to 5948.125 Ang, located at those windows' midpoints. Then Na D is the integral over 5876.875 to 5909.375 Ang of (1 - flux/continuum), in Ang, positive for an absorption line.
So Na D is 5.4 Ang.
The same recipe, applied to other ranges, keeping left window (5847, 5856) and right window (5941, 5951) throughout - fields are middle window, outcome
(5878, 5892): 2.5 Ang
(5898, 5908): 0.6 Ang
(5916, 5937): -0.2 Ang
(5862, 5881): 0.0 Ang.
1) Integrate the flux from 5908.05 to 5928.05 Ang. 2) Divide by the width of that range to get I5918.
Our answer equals 8.6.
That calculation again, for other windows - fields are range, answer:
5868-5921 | 7.8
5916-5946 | 8.69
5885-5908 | 6.77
